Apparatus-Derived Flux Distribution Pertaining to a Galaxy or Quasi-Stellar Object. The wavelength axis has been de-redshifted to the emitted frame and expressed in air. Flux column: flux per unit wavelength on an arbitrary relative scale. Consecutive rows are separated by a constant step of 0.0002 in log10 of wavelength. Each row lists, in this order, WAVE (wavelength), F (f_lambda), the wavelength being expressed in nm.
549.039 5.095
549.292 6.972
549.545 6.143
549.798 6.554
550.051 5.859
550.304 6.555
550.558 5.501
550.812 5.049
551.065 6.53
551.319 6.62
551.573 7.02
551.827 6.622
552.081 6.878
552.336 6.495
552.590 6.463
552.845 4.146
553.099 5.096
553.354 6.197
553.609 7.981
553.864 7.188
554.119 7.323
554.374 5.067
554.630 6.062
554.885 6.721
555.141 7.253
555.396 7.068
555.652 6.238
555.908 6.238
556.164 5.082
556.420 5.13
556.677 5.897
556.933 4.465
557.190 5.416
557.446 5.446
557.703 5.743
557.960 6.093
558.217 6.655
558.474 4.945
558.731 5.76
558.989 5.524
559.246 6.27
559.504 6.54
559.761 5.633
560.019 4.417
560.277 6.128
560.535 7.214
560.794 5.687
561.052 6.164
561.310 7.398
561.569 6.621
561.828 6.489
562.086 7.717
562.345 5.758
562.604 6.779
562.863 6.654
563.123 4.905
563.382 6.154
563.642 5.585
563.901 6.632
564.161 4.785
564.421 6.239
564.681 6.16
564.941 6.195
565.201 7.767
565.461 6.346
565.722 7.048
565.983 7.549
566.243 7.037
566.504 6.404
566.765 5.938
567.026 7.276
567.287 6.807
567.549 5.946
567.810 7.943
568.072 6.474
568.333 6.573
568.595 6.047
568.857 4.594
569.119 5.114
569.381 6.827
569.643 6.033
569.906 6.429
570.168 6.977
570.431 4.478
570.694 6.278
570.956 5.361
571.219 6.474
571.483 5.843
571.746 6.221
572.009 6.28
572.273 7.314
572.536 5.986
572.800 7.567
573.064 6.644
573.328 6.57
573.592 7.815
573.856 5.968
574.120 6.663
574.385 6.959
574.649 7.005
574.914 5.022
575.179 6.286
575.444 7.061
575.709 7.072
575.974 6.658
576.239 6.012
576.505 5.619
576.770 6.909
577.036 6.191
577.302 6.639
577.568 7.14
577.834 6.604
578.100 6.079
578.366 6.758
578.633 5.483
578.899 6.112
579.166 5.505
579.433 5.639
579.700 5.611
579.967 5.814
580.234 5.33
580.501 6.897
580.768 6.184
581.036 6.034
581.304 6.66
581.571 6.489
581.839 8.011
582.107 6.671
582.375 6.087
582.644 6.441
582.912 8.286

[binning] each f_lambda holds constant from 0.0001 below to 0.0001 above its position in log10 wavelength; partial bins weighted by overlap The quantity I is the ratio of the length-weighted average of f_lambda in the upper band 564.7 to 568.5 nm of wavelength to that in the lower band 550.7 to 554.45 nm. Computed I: 1.1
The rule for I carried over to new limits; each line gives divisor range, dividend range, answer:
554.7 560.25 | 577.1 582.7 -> 1.08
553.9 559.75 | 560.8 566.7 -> 1.08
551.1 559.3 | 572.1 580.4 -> 1.05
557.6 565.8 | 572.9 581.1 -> 1.02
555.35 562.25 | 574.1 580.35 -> 1.04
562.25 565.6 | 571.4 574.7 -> 1.09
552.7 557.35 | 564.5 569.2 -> 1.08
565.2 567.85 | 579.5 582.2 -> 0.93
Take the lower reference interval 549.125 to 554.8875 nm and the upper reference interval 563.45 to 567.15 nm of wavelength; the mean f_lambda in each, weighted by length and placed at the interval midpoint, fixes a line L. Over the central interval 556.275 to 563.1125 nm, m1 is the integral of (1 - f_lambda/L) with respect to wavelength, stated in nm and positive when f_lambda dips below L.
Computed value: 0.43 nm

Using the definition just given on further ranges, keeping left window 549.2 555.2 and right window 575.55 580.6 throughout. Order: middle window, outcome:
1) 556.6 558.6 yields 0.232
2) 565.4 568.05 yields -0.238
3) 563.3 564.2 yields 0.059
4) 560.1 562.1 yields -0.087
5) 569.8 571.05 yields 0.068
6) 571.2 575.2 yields -0.200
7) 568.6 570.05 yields 0.098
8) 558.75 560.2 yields 0.138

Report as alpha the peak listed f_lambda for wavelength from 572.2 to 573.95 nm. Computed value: 7.815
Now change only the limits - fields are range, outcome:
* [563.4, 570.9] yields 7.943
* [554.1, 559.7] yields 7.323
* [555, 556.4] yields 7.253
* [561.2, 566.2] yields 7.767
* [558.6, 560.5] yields 6.54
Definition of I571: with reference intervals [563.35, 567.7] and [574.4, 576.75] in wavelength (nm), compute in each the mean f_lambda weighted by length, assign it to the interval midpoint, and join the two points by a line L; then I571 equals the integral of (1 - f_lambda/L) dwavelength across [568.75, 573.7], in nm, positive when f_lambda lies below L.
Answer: 0.14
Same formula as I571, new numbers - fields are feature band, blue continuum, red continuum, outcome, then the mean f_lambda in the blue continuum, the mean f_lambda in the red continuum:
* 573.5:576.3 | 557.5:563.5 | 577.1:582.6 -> -0.153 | 6.13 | 6.29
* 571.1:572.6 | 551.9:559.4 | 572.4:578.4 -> 0.025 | 6.03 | 6.57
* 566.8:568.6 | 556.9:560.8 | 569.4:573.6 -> -0.158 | 5.78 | 6.36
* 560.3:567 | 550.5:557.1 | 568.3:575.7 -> -0.227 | 6.17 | 6.31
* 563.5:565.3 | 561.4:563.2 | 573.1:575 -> 0.093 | 6.48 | 6.61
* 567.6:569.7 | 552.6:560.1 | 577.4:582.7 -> -0.029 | 5.93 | 6.28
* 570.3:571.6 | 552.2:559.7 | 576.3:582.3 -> 0.106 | 6.01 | 6.28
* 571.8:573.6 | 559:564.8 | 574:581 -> -0.158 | 6.17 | 6.27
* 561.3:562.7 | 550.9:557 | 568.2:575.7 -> -0.103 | 6.25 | 6.31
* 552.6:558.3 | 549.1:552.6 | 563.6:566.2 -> 0.326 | 6.35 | 6.48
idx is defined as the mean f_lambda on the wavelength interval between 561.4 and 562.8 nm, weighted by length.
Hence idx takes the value 6.69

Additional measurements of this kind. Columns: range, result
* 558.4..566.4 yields 6.27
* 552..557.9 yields 6.06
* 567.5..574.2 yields 6.33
